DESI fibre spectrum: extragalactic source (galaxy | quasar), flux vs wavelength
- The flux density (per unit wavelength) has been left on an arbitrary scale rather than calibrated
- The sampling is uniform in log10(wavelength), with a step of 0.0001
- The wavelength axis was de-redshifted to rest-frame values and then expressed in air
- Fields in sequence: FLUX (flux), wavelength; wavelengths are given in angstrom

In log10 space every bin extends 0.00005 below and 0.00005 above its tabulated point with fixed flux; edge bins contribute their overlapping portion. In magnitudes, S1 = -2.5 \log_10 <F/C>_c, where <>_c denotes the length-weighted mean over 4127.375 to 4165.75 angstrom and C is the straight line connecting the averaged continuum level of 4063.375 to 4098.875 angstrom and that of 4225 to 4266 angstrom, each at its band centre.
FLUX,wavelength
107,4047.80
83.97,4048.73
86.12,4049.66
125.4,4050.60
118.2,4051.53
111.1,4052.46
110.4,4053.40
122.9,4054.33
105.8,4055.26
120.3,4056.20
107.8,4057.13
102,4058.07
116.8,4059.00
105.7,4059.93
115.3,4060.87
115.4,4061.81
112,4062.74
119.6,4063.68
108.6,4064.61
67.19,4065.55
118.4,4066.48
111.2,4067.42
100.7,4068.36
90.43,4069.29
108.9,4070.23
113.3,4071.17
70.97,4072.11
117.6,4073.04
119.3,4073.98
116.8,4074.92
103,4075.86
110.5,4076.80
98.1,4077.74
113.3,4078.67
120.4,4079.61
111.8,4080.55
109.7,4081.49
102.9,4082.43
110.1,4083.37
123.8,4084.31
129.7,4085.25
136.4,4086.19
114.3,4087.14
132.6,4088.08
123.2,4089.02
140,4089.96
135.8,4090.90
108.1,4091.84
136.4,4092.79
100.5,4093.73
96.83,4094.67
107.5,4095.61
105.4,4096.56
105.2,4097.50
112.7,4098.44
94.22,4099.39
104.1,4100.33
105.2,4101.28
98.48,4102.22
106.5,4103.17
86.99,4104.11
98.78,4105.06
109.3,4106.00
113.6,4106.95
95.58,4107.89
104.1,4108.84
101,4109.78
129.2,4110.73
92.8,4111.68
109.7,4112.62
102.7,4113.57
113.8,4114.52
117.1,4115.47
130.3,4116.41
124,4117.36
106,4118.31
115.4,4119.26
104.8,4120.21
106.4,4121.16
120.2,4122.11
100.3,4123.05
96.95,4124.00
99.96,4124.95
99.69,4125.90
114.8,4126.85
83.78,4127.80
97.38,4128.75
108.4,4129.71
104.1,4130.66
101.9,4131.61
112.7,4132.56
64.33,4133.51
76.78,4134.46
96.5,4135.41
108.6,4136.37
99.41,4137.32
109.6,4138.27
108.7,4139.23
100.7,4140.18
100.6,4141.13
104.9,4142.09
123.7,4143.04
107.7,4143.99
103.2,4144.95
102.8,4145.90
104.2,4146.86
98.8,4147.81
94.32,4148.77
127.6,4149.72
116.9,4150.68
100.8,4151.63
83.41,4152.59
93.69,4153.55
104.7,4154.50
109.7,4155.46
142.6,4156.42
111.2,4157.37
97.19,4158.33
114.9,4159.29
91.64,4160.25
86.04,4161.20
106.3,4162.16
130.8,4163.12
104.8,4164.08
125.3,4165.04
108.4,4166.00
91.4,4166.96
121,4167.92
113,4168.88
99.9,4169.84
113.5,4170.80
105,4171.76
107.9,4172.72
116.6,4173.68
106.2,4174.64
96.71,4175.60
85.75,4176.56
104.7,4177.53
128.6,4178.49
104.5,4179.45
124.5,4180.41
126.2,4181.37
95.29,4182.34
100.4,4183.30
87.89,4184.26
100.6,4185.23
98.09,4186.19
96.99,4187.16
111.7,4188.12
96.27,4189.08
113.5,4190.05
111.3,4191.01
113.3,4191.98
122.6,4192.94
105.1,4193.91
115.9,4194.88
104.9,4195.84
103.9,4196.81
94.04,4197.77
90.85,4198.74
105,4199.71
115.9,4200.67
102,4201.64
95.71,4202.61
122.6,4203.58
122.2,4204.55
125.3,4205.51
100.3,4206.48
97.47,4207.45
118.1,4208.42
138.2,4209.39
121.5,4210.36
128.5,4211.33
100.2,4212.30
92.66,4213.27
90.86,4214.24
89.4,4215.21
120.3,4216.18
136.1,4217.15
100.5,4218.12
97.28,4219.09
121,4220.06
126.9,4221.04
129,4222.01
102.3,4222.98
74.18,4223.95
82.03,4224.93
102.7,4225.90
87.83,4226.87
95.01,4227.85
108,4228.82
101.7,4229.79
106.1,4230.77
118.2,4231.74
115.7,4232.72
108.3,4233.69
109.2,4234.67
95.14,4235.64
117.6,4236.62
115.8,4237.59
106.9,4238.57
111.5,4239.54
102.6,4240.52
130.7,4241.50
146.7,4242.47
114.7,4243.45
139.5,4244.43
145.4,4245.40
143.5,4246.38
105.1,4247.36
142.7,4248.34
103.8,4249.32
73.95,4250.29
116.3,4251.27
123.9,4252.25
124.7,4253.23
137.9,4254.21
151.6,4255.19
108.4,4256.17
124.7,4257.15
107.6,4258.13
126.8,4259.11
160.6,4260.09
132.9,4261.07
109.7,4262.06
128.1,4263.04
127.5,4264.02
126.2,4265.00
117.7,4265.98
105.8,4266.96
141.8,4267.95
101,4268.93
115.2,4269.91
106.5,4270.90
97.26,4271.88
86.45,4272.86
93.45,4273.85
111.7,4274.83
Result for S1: 0.102 mag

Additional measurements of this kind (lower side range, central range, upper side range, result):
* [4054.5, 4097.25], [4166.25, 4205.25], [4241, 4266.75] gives 0.129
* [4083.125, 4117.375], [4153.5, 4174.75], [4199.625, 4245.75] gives 0.024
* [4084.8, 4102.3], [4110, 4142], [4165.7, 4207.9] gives 0.078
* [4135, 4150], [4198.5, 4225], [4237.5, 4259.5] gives 0.066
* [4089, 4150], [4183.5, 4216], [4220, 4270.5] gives 0.057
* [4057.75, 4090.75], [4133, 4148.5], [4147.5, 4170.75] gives 0.081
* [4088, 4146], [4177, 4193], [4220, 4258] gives 0.034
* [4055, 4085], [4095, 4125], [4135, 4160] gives 0.005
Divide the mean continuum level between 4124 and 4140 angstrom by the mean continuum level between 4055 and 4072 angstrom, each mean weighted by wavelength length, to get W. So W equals 0.93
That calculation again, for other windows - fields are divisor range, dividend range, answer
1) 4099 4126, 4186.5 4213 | 1.03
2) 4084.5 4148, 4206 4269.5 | 1.07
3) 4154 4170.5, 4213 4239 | 0.97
